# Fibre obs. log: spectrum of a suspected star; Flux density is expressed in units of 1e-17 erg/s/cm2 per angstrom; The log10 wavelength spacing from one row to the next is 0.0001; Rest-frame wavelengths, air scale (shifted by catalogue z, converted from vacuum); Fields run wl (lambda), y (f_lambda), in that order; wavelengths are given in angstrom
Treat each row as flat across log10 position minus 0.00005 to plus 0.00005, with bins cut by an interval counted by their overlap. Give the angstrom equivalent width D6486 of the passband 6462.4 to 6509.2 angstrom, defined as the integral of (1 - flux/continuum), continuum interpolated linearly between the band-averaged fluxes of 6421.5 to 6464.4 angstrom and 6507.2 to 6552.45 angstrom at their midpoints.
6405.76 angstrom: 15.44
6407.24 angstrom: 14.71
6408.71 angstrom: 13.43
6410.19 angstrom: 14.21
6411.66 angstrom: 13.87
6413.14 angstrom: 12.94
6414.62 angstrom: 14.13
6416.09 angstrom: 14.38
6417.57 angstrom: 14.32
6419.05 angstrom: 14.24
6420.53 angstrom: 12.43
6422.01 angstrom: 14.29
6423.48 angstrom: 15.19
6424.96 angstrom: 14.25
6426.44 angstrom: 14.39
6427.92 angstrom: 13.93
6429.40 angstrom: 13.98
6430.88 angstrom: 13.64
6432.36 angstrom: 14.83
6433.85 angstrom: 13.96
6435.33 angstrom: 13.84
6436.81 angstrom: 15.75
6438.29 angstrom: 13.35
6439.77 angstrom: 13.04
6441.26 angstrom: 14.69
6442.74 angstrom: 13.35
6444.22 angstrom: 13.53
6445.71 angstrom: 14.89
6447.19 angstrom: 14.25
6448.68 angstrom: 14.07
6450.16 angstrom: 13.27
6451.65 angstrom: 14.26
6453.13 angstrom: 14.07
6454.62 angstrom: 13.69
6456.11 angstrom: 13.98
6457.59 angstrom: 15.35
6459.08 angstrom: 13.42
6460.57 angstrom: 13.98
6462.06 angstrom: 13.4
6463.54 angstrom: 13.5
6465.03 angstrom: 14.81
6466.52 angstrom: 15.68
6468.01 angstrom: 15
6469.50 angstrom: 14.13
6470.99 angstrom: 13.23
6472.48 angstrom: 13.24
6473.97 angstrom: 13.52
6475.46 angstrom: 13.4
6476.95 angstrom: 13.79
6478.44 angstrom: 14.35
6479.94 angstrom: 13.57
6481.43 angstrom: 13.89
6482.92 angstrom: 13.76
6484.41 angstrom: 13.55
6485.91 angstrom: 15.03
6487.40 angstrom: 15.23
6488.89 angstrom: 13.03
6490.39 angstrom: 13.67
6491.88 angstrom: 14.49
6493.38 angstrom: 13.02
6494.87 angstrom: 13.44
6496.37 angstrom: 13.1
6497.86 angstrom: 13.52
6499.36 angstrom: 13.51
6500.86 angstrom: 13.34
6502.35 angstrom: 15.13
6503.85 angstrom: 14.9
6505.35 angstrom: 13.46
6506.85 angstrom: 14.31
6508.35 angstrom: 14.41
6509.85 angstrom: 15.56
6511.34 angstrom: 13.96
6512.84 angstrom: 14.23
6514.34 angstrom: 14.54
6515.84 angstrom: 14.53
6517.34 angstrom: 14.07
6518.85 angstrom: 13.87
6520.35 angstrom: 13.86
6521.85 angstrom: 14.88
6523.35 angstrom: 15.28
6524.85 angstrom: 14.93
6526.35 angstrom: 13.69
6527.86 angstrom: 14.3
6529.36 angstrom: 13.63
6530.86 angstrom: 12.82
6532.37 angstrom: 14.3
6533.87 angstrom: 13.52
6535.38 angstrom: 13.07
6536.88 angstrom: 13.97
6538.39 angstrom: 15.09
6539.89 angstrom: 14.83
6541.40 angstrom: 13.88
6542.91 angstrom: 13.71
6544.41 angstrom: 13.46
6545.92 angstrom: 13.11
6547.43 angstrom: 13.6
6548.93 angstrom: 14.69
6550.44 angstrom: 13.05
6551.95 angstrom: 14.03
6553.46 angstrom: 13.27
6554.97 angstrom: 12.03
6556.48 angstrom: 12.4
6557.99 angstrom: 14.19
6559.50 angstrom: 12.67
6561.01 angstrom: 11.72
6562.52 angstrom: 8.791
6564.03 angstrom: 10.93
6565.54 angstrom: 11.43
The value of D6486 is 0.40 angstrom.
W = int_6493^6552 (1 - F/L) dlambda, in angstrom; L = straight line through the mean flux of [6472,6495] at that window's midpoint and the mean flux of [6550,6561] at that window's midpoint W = -2.85 angstrom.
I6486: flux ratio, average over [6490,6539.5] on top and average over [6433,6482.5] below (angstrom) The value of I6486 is 1.0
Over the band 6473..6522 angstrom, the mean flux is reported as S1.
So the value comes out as 14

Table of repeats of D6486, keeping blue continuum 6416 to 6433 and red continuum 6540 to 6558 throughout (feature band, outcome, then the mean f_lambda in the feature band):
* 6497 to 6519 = -0.86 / 14.2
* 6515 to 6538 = -0.81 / 14.1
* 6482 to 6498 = -0.03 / 13.8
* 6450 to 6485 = -0.14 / 14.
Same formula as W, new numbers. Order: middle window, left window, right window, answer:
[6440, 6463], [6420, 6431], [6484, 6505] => 0.05 angstrom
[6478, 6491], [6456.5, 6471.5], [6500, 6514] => 0.28 angstrom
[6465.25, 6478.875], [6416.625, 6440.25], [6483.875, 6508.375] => -0.06 angstrom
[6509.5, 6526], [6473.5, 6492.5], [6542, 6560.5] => -1.01 angstrom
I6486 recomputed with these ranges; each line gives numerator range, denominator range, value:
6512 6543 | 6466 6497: 1.02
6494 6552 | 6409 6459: 1.00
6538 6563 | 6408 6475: 0.94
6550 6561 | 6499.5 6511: 0.90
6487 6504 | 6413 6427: 0.98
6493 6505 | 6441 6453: 0.98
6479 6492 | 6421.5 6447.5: 0.99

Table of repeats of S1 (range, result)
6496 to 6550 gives 14.1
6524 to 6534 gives 13.9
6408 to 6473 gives 14.1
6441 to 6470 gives 14.2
